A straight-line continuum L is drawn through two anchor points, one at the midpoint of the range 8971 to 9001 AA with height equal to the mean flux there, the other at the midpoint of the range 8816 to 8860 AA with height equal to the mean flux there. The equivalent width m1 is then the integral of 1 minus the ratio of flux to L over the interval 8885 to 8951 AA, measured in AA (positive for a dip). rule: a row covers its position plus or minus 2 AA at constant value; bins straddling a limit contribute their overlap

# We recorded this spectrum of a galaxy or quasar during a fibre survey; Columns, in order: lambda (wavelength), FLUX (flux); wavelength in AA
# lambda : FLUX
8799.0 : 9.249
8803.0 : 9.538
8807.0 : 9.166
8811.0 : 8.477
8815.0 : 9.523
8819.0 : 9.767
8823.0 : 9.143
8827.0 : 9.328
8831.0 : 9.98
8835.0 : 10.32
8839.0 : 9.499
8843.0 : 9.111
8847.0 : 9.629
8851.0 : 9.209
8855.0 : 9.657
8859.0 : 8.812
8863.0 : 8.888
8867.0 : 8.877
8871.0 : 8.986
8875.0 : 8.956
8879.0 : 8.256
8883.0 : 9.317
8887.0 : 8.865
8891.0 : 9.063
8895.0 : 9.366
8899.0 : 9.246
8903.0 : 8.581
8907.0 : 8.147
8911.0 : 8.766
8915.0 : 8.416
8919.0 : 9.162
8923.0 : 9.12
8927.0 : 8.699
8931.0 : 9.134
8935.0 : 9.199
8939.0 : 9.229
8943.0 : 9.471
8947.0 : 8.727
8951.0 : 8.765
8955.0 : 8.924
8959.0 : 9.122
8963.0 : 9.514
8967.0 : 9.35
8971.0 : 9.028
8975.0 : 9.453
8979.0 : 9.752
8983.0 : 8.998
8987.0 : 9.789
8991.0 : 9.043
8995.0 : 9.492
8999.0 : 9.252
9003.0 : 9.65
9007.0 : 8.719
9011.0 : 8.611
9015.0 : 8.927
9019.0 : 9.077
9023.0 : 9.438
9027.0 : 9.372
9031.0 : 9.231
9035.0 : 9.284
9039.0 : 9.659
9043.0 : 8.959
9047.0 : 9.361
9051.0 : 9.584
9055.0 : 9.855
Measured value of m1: 3.4 AA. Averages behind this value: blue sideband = 9.51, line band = 8.94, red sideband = 9.37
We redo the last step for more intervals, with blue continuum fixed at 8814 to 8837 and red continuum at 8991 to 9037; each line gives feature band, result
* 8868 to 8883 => 1.1 AA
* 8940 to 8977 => 0.7 AA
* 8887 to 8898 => 0.4 AA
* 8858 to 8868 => 0.8 AA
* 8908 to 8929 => 1.4 AA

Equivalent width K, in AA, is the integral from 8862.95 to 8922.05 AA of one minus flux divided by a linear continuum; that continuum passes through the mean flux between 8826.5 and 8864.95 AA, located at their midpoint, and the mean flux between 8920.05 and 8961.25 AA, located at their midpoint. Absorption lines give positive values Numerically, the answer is 2.5 AA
